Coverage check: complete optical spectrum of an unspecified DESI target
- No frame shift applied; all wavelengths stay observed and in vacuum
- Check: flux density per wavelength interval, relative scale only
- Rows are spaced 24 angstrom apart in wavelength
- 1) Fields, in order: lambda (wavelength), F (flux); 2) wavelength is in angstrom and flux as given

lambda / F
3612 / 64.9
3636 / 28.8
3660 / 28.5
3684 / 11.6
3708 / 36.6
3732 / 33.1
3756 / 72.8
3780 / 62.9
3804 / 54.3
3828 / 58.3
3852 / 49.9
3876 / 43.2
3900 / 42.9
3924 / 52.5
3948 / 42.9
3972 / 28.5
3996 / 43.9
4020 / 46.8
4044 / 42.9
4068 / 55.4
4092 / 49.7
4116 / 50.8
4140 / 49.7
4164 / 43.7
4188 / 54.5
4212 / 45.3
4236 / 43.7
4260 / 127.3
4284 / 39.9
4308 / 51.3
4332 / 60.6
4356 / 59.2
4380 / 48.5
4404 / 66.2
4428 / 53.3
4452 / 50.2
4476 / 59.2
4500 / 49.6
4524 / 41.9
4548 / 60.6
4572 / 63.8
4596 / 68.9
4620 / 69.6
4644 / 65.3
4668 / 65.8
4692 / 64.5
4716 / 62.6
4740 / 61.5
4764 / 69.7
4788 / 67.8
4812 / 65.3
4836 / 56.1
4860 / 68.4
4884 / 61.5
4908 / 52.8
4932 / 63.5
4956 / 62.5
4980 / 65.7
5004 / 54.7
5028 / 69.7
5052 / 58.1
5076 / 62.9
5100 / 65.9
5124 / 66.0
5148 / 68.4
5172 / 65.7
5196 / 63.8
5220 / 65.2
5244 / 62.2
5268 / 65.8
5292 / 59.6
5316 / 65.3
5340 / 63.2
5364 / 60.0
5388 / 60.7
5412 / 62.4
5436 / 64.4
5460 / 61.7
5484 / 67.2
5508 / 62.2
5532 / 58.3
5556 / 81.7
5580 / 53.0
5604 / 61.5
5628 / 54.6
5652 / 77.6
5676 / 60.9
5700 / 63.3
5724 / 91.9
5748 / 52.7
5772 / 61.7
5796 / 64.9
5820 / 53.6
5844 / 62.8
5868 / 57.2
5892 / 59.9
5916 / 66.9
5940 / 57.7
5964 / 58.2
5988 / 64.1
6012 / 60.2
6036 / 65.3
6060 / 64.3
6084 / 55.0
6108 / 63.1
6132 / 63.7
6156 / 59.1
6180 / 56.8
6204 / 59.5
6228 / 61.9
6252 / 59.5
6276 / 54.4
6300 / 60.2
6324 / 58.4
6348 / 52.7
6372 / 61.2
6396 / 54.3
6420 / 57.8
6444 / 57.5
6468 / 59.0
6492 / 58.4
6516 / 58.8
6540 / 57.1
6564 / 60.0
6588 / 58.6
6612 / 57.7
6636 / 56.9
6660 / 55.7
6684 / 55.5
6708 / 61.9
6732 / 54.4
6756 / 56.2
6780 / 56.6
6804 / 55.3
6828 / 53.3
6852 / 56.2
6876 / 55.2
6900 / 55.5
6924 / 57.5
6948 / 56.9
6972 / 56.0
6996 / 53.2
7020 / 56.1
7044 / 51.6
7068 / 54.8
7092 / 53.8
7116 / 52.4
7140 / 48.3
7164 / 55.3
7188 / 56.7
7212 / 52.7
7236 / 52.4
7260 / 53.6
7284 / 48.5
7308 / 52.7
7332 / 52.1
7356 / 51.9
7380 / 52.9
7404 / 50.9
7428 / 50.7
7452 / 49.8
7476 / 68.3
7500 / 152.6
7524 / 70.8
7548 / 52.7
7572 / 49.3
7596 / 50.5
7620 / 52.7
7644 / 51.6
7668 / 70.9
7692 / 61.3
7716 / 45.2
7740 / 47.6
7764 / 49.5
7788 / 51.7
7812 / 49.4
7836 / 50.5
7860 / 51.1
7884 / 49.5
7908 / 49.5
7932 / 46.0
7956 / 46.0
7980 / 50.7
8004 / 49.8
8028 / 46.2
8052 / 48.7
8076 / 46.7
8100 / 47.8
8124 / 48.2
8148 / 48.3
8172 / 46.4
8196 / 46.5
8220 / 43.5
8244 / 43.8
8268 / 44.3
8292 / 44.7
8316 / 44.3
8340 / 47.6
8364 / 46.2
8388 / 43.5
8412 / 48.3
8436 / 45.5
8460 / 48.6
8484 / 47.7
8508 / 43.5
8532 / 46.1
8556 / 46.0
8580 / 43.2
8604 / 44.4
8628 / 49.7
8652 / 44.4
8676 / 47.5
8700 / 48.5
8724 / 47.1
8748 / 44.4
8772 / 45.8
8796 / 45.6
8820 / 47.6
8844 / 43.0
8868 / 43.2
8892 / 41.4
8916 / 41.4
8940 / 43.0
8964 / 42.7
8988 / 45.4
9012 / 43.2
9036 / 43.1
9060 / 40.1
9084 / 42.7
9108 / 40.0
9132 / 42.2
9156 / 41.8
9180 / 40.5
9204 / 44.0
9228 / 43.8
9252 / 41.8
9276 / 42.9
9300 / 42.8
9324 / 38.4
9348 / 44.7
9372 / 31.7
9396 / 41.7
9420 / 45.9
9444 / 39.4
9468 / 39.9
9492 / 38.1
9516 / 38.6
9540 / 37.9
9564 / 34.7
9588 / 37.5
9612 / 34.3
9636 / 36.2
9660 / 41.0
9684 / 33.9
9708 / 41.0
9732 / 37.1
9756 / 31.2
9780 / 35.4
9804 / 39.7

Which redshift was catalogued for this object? 0.141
